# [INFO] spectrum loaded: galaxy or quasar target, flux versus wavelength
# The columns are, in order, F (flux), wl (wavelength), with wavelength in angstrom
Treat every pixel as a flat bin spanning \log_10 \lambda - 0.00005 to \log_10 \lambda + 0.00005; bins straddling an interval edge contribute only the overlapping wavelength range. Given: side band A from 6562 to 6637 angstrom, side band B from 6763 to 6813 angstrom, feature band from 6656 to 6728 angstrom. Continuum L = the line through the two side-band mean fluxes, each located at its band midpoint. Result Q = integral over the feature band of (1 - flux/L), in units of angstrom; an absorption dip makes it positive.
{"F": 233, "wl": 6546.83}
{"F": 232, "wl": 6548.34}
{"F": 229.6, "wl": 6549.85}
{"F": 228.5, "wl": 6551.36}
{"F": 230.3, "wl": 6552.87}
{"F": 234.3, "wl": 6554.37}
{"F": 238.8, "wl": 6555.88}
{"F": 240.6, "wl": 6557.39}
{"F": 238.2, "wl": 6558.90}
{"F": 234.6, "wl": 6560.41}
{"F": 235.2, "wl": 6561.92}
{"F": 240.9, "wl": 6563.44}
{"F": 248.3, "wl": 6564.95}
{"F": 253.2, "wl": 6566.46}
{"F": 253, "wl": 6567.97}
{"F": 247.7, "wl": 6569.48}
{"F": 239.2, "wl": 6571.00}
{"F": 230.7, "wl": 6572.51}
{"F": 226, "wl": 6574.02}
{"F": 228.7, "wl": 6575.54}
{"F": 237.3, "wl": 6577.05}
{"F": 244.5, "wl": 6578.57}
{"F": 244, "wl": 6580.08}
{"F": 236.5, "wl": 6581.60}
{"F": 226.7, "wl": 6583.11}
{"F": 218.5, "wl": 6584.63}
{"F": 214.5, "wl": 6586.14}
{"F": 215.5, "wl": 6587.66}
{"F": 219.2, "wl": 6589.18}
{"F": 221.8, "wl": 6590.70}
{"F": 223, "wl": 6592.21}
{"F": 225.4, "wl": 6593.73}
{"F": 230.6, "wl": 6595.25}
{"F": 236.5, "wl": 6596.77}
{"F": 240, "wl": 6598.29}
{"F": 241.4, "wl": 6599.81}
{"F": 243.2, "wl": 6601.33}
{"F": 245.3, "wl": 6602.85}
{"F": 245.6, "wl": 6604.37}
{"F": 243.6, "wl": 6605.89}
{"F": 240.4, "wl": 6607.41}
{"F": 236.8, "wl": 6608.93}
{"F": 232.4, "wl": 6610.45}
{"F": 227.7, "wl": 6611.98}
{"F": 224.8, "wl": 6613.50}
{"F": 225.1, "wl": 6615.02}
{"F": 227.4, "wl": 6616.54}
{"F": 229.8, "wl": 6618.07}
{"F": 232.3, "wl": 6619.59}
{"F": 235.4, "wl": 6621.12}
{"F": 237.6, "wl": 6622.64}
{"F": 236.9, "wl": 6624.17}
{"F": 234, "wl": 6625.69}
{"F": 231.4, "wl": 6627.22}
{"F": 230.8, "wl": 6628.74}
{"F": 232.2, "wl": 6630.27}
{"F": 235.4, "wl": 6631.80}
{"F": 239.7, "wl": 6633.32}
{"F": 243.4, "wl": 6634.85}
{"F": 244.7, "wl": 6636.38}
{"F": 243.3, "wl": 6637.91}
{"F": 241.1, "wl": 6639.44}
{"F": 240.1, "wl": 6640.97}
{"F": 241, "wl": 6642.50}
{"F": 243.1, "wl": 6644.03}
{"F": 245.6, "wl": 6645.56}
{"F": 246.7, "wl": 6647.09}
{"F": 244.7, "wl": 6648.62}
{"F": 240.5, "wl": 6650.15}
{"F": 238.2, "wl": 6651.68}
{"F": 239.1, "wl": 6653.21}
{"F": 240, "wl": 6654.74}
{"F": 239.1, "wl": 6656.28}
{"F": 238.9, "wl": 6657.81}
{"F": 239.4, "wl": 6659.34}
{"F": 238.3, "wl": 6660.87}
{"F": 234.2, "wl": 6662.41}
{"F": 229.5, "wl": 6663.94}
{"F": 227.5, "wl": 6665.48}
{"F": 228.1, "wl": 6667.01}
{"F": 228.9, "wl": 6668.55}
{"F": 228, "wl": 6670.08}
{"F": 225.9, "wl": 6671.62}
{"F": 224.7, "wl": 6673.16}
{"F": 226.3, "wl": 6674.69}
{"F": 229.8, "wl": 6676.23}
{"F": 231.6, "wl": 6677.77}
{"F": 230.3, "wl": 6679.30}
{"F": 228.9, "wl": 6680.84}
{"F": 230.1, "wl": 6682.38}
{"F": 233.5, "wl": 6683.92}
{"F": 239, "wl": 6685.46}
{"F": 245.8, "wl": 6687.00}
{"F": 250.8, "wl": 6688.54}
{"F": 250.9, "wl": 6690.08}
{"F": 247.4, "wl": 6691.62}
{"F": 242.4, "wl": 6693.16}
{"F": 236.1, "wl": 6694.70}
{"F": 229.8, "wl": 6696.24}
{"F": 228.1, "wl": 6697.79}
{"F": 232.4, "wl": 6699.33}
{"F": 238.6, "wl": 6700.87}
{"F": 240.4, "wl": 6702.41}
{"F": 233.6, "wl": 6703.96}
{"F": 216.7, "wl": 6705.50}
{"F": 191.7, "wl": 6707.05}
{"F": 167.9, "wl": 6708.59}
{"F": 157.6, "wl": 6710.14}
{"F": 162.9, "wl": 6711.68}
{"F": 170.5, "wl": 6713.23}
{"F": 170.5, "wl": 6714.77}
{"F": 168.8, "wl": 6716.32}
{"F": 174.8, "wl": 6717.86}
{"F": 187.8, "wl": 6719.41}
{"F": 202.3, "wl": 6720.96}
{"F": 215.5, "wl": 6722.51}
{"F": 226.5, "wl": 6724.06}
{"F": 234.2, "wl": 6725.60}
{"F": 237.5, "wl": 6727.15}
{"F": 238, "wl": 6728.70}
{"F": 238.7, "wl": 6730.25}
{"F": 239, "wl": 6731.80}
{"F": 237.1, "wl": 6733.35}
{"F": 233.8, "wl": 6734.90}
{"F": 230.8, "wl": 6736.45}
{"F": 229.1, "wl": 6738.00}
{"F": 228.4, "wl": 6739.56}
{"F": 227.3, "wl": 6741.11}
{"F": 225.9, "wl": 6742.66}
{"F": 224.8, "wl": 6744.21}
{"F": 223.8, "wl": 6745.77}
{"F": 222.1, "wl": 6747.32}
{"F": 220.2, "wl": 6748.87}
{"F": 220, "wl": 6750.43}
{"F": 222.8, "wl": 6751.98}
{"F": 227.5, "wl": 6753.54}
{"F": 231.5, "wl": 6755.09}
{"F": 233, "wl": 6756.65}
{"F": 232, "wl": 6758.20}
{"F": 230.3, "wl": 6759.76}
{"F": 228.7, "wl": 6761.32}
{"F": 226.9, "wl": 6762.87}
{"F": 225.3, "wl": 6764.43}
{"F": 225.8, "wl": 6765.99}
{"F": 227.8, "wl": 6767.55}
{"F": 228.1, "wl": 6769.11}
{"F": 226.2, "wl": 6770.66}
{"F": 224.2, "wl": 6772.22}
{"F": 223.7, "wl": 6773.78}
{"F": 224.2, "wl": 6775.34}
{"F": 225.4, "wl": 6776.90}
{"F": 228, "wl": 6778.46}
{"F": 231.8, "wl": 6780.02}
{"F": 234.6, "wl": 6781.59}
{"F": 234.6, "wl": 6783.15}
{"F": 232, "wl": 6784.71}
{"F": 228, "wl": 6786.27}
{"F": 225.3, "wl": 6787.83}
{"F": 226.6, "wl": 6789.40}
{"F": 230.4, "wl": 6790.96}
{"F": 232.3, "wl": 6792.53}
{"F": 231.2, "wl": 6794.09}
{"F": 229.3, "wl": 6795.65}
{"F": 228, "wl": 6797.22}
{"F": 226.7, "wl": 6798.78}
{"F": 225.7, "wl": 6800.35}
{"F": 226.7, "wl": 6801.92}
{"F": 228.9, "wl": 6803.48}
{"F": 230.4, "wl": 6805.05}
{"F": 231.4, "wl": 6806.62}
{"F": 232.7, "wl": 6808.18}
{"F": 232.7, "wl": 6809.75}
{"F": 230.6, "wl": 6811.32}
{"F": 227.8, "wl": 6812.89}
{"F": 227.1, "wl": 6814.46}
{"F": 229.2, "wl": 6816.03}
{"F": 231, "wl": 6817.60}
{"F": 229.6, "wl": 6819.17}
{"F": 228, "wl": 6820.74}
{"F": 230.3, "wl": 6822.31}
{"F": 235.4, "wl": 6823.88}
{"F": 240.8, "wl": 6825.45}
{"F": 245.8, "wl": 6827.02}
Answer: 3.3 angstrom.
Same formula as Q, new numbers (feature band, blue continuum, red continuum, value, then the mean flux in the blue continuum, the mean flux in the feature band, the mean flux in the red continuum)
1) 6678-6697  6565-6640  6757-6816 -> -0.54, 235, 239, 229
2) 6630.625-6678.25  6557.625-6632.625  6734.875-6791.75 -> -0.97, 234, 237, 227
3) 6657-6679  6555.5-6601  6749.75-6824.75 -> 0.11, 234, 231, 229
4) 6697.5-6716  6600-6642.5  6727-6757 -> 2.56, 236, 199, 229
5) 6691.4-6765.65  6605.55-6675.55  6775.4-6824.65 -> 4.28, 235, 219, 230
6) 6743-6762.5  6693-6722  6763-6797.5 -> -0.72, 202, 226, 228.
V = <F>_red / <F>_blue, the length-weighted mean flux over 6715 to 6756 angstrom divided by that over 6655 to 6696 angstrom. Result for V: 0.94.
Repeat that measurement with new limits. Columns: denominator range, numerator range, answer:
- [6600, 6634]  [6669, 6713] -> 0.95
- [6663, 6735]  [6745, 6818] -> 1.03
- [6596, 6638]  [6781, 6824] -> 0.97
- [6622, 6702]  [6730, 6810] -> 0.97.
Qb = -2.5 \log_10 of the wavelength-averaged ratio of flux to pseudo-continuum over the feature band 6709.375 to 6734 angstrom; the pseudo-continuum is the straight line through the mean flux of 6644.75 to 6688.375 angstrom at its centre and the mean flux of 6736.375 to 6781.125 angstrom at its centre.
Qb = 0.13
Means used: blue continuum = 235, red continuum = 227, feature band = 204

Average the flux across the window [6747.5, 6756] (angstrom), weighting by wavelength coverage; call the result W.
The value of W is 224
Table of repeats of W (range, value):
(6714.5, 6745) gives 219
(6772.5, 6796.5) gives 229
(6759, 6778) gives 226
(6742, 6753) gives 223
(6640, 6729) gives 225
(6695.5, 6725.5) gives 202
